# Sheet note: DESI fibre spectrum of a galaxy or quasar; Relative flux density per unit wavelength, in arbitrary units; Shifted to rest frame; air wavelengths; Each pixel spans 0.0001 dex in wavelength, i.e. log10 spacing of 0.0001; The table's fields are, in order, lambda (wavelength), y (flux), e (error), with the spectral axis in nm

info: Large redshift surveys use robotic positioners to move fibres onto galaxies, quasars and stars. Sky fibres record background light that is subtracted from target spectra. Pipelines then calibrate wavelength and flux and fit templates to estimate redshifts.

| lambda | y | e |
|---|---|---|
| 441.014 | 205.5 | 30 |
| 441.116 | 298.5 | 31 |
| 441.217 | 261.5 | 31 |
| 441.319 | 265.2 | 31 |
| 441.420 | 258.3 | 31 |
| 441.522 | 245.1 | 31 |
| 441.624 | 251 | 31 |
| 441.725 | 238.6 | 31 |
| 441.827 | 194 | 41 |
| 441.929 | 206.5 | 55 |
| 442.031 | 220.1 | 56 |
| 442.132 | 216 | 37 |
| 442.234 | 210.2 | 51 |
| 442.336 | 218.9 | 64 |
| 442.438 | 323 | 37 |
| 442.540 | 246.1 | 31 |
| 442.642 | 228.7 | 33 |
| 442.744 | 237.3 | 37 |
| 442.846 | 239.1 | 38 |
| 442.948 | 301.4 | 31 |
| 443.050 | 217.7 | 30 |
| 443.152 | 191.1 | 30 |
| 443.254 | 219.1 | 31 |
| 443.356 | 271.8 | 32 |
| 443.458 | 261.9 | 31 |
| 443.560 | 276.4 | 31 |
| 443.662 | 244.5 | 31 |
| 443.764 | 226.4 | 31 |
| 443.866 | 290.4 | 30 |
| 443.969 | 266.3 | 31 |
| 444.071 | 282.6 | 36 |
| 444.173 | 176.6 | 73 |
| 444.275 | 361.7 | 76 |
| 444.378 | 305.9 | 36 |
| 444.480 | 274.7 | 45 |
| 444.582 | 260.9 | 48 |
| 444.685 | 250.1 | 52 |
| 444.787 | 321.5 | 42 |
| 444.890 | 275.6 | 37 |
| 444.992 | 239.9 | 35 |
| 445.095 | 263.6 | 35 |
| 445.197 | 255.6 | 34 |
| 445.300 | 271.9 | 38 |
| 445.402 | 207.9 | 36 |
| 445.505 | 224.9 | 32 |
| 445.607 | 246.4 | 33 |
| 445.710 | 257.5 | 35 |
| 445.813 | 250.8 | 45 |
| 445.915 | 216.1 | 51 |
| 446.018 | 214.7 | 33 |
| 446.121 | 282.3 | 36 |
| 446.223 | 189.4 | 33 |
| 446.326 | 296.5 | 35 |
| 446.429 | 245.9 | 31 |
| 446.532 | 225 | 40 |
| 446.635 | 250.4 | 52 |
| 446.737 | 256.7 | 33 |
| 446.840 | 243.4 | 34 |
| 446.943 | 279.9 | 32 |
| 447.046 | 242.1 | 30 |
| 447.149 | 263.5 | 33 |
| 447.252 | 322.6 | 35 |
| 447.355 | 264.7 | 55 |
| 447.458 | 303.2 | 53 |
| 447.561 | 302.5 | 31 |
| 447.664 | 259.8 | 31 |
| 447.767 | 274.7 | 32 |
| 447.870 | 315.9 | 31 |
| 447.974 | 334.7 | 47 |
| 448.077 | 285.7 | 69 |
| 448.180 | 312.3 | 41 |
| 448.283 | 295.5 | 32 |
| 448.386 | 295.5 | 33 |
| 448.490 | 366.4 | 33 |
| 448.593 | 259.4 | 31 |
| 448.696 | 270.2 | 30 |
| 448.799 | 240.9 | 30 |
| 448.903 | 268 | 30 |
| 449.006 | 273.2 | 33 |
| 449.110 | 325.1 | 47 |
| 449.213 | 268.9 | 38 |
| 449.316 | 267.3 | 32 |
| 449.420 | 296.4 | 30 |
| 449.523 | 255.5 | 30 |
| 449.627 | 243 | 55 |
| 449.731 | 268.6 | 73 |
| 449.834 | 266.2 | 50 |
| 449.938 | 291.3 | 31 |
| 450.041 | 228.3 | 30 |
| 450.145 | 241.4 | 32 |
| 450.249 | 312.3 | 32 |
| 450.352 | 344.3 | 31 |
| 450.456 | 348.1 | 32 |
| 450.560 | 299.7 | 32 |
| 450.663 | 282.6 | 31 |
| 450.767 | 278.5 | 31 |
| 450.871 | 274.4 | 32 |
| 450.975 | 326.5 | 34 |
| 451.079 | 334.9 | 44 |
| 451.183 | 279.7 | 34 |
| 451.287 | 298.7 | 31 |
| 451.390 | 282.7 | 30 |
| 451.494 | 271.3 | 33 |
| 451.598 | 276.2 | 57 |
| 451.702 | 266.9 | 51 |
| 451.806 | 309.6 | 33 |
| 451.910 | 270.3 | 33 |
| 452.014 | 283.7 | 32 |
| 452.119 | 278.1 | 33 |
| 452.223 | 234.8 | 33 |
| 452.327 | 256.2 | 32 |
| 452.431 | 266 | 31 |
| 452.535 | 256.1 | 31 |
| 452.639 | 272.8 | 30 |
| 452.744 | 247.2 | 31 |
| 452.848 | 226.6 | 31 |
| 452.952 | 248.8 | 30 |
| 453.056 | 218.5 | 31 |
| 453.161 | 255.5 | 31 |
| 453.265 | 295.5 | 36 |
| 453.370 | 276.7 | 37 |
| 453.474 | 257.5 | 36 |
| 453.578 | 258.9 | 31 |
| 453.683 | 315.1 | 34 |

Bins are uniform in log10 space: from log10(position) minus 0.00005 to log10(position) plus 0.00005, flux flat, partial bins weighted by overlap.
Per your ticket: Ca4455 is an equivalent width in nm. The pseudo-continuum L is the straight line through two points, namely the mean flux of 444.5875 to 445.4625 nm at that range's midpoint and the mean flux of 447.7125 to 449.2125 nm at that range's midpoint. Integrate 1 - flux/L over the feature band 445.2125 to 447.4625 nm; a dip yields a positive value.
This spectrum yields 0.18 nm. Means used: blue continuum 260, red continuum 293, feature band 252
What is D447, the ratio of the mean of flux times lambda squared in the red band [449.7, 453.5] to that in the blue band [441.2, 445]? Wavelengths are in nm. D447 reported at 1.14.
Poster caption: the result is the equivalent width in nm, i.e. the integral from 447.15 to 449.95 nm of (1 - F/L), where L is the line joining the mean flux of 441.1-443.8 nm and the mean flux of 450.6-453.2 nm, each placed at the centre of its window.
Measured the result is -0.259 nm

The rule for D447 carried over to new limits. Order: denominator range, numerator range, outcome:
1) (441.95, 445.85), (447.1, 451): 1.16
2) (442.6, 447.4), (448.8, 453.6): 1.11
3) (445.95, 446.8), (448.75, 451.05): 1.17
